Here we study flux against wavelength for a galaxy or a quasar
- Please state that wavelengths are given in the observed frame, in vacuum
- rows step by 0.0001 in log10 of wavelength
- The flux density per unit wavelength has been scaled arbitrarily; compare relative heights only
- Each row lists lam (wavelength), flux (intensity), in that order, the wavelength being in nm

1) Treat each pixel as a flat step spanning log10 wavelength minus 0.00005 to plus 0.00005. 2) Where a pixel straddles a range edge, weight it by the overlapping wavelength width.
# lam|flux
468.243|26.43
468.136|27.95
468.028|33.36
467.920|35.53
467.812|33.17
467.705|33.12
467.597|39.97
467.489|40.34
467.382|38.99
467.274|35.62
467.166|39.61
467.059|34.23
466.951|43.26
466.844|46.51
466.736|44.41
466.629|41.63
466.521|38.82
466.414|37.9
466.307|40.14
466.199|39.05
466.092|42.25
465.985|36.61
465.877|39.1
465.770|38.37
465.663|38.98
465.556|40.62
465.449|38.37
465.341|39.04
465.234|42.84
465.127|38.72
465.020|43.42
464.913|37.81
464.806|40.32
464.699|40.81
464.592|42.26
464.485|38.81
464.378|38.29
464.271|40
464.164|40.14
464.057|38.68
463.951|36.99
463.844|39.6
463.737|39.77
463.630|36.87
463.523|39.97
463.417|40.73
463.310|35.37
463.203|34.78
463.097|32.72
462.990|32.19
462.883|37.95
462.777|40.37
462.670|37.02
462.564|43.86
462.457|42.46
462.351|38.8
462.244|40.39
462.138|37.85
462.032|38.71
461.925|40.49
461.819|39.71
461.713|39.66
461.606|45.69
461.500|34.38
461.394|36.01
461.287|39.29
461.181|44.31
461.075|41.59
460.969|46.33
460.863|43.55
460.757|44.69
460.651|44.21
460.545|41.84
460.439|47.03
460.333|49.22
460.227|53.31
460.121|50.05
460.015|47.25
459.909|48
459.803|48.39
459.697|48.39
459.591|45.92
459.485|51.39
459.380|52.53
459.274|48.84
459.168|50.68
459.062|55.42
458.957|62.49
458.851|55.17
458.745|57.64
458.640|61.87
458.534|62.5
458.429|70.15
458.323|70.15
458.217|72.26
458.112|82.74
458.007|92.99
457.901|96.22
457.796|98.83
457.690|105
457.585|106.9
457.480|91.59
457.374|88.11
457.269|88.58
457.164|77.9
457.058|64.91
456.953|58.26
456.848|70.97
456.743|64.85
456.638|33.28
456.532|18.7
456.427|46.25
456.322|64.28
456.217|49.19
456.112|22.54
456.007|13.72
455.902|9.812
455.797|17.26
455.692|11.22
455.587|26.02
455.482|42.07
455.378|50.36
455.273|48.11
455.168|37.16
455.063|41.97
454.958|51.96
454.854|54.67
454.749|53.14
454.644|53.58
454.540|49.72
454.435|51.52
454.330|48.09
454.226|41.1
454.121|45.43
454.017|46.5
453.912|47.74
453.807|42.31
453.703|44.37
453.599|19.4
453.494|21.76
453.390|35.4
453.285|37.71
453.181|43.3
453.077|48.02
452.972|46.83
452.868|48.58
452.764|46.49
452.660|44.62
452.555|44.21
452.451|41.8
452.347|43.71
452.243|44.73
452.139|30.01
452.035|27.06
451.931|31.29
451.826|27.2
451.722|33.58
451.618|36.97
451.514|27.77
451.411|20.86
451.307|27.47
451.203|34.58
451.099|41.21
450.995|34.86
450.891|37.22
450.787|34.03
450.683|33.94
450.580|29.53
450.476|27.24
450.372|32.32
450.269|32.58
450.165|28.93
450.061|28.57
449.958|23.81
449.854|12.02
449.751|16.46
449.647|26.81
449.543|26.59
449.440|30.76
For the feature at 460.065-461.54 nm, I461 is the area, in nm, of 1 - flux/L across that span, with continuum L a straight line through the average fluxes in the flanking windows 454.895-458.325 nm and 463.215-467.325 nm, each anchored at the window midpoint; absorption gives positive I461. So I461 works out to 0.15 nm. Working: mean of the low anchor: 57.9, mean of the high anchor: 39.6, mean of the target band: 44.1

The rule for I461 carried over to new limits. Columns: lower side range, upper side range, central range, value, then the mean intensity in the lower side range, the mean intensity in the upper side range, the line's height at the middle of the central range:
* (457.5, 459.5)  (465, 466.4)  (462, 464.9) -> 0.63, 72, 39.7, 49.8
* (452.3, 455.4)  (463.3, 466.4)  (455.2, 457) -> 0.22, 44.3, 39.5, 43.3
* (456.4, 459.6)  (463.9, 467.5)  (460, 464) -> 0.94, 68.3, 39.8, 53.5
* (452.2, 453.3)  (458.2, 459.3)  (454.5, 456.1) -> 0.44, 44.8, 60.5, 51.5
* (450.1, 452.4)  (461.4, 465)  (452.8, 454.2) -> -0.29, 32.6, 38.9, 33.8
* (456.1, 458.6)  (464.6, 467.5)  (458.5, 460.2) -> 0.30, 71.5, 40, 64.2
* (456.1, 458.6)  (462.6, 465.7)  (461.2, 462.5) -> 0.27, 71.5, 38.8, 49.8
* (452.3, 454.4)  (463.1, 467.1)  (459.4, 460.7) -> -0.24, 41.9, 39.5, 40.6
